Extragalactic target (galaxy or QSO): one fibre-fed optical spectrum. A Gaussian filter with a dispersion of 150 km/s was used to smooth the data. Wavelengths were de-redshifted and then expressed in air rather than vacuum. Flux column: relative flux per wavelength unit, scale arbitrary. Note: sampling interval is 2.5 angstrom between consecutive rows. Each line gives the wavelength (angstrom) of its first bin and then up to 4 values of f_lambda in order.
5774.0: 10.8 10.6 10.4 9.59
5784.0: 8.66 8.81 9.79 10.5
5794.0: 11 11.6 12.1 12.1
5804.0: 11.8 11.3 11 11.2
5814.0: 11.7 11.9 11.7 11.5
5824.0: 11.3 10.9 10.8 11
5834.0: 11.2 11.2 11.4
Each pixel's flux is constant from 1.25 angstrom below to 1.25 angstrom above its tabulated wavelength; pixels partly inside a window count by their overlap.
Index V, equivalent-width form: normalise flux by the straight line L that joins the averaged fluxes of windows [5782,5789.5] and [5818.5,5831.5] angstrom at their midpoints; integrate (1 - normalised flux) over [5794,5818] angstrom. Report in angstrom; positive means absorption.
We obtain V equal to -3.4 angstrom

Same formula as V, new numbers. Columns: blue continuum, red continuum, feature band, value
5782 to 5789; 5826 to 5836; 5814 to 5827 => -1.2 angstrom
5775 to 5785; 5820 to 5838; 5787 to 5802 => -1.1 angstrom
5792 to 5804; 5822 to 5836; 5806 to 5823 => -0.2 angstrom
